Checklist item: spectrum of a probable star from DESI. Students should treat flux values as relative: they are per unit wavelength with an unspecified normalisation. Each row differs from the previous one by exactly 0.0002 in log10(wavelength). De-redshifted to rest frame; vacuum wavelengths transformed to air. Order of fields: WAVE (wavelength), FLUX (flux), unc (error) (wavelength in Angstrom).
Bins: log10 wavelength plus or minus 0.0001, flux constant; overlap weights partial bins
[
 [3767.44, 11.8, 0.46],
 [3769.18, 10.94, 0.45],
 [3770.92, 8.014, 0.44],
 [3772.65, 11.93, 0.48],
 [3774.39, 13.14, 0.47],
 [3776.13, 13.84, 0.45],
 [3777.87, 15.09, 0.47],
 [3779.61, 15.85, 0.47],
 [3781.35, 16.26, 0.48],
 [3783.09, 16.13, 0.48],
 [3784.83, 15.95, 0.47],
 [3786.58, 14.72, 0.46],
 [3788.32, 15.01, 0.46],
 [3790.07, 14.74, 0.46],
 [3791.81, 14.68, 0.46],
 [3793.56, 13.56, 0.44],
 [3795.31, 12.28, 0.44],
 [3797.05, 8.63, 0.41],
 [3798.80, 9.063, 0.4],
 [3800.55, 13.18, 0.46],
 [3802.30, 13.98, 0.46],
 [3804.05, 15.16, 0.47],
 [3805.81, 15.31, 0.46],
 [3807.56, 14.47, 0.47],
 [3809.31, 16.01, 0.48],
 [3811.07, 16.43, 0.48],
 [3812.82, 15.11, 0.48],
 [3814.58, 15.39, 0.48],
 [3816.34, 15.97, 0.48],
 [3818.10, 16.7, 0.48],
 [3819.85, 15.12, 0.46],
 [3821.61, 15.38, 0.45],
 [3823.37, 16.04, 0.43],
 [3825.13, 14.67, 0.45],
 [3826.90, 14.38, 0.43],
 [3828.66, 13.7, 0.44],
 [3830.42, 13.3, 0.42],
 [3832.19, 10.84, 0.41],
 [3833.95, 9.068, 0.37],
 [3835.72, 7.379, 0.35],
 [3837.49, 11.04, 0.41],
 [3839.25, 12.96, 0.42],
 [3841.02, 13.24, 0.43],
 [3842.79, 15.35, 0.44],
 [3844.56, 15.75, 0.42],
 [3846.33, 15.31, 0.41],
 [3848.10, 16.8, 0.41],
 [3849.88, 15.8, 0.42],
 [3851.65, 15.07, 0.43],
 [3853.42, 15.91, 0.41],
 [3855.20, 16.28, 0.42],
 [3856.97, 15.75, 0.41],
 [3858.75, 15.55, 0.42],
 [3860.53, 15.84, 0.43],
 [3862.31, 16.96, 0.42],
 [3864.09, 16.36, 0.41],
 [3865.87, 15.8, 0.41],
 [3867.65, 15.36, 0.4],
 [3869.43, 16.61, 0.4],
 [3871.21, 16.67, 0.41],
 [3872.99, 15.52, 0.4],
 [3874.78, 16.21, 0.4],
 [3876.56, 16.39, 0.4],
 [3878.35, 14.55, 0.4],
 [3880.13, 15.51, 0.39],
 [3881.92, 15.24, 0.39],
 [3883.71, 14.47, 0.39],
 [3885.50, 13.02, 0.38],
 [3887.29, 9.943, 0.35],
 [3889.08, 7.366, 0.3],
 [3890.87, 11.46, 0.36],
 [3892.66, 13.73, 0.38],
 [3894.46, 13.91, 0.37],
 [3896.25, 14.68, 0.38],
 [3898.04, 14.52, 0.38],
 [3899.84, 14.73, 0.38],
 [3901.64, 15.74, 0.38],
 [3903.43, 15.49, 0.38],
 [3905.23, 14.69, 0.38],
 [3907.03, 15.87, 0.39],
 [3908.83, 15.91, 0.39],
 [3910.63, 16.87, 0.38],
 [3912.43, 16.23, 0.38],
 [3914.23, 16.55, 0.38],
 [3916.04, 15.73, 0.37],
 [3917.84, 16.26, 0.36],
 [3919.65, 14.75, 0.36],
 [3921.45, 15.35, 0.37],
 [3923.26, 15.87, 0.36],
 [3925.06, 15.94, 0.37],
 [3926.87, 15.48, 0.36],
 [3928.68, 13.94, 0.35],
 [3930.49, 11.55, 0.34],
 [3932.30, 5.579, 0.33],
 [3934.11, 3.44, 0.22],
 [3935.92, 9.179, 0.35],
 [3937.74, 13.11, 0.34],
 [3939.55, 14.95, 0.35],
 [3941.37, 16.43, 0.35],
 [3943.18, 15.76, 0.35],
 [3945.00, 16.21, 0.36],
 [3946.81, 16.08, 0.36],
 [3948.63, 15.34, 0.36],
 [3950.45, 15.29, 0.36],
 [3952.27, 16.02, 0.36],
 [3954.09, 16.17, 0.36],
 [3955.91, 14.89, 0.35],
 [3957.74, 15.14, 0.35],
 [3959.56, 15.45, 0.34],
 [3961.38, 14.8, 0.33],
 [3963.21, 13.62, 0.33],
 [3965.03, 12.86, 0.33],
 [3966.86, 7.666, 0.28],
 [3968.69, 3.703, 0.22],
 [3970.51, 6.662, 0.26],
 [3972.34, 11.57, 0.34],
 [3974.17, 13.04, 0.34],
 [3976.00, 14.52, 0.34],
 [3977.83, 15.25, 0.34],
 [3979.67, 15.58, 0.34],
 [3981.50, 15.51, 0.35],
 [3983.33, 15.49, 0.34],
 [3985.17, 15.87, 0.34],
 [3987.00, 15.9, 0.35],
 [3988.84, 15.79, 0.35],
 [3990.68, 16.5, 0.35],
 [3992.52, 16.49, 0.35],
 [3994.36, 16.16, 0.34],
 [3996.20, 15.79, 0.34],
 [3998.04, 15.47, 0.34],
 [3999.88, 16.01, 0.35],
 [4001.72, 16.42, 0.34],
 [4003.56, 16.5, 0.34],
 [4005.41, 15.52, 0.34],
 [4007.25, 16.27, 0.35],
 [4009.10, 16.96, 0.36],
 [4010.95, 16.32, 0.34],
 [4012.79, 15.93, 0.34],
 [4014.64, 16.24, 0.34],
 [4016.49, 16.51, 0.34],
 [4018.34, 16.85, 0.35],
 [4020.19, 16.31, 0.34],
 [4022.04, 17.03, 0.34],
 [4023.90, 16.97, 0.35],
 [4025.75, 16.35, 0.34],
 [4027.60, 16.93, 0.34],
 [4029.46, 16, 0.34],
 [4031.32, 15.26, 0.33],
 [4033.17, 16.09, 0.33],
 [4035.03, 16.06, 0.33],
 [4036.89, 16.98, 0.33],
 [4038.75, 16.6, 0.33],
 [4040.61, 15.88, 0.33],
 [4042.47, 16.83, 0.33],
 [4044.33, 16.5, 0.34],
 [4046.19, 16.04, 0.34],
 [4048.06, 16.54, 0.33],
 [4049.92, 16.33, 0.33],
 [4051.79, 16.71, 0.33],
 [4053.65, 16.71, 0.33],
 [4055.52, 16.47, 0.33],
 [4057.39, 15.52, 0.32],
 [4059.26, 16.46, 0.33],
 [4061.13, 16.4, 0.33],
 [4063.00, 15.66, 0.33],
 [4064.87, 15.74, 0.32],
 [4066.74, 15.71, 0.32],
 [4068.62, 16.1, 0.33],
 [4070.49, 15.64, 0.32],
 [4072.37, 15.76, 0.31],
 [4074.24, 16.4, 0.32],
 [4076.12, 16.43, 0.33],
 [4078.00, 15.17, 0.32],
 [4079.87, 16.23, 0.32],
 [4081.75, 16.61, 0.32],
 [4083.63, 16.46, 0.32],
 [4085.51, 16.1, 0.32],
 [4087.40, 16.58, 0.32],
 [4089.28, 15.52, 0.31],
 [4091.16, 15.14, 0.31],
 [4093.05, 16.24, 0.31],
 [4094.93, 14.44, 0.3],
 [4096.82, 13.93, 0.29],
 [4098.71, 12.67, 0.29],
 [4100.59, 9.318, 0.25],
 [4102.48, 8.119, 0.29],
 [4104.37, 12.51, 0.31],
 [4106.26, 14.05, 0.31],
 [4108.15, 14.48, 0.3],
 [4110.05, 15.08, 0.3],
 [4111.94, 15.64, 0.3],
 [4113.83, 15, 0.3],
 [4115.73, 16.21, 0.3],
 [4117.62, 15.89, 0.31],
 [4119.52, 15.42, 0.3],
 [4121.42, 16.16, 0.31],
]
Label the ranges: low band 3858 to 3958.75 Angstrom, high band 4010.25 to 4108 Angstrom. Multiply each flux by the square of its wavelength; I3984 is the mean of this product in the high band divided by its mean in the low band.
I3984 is 1.16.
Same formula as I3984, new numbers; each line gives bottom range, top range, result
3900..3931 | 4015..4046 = 1.13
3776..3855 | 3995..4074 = 1.27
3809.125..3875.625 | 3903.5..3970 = 0.98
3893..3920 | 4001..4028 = 1.13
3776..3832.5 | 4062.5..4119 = 1.19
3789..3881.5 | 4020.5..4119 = 1.20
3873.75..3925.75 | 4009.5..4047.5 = 1.19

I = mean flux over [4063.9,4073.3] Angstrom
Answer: 15.8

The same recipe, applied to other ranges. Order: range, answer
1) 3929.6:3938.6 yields 8.54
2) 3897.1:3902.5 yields 15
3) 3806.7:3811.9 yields 15.6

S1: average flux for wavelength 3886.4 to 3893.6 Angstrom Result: 10.6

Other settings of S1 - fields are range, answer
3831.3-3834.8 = 9.96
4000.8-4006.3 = 16.1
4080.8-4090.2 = 16.2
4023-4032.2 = 16.3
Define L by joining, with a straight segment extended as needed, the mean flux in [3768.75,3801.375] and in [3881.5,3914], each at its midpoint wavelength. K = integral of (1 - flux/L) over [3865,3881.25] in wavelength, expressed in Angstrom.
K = -2.18 Angstrom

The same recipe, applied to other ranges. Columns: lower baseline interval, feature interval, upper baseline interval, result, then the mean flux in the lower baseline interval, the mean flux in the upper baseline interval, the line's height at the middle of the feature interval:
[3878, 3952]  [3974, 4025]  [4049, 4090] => -2.73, 14.1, 16.1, 15.2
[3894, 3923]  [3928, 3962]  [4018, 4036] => 4.59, 15.5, 16.4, 15.8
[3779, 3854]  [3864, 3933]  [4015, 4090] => 1.40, 14.2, 16.3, 14.9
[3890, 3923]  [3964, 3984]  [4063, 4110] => 4.09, 15.2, 14.8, 15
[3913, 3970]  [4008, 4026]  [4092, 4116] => -3.90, 13.6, 13.6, 13.6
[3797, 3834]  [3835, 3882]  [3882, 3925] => -2.64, 14.2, 14.5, 14.4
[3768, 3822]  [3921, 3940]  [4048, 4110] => 3.31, 14.1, 15.2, 14.6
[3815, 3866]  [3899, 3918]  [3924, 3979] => -3.08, 14.6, 13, 13.6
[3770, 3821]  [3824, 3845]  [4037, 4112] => 2.56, 14.2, 15.4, 14.4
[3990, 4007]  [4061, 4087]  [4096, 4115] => -3.80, 16.1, 13.1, 14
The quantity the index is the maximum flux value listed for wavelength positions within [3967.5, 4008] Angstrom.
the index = 16.5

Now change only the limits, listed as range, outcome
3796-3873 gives 16.96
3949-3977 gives 16.17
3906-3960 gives 16.87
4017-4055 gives 17.03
